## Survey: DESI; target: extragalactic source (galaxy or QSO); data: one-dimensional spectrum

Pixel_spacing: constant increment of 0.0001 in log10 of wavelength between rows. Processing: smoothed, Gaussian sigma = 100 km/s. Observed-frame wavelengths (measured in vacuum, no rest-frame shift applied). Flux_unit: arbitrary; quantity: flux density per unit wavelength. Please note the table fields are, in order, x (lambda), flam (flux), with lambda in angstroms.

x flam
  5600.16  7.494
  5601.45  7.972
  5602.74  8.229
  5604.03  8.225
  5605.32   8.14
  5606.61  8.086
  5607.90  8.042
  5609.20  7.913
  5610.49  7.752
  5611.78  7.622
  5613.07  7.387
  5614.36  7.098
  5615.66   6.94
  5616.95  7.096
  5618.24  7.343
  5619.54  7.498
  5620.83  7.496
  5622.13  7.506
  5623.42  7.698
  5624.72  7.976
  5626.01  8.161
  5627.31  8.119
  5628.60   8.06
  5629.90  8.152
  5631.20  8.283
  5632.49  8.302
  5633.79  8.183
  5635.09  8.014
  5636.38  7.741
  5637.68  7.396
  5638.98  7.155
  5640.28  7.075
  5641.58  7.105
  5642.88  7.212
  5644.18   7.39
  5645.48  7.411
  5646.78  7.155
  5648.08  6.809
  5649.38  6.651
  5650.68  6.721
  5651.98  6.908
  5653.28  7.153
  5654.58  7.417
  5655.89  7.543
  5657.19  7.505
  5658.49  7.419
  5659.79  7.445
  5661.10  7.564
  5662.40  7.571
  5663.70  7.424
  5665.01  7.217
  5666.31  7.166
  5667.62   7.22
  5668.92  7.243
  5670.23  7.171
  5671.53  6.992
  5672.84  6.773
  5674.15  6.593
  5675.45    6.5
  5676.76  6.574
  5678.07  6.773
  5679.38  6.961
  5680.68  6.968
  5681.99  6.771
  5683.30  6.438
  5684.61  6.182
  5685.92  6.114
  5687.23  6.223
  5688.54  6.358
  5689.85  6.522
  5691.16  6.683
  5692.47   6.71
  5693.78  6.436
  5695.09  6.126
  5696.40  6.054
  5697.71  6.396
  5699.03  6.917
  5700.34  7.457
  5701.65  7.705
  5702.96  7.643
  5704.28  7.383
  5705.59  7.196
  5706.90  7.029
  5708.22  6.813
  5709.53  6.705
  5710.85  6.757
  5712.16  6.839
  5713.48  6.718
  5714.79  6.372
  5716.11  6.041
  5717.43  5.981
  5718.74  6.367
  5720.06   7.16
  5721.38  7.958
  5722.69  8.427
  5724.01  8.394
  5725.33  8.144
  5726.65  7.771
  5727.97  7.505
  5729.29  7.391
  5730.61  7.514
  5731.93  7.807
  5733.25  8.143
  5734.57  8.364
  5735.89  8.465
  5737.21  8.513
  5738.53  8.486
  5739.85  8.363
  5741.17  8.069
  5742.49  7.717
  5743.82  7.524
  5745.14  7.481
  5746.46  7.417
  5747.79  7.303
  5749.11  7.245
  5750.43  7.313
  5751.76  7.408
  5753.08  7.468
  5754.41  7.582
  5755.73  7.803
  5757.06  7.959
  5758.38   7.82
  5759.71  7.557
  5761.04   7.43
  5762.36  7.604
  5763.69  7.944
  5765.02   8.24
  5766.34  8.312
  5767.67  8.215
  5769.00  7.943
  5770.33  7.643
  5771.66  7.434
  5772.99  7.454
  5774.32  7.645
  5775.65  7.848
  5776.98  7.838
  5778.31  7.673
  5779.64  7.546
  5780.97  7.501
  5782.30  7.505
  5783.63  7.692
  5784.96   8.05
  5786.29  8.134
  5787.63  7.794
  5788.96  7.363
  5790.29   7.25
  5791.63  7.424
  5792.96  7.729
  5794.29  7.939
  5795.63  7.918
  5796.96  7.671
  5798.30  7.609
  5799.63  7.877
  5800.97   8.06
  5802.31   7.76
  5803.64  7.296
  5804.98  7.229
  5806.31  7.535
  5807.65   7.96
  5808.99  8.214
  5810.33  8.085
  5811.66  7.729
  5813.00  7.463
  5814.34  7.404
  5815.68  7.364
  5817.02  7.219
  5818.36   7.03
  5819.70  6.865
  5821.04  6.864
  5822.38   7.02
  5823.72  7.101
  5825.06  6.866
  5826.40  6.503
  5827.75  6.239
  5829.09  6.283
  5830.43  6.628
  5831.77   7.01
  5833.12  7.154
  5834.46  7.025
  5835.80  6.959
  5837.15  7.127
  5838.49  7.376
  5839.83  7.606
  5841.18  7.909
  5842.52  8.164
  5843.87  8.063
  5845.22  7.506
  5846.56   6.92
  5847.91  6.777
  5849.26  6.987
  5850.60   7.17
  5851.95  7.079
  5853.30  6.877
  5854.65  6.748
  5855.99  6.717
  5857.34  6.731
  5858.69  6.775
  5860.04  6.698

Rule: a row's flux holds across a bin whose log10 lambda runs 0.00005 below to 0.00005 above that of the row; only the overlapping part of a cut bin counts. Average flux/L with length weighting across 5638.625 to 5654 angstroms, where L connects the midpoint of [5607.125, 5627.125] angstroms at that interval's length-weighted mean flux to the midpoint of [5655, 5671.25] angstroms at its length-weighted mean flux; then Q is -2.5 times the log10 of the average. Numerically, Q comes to 0.06 mag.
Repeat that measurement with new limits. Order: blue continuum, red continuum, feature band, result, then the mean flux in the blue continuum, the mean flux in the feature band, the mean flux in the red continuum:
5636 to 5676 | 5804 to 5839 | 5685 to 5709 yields 0.065 mag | 7.18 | 6.76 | 7.16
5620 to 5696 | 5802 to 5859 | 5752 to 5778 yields -0.084 mag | 7.18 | 7.77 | 7.19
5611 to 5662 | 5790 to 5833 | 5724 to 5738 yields -0.082 mag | 7.48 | 7.99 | 7.34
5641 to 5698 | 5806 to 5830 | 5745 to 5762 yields -0.068 mag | 6.9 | 7.53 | 7.2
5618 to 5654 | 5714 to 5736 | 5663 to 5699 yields 0.125 mag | 7.53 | 6.69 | 7.49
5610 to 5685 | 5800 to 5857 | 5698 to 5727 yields 0.020 mag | 7.31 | 7.15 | 7.24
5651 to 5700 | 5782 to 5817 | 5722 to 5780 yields -0.064 mag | 6.87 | 7.81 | 7.69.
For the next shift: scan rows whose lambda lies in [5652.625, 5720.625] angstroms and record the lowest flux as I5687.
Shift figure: 5.981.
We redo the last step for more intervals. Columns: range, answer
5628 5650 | 6.651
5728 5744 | 7.391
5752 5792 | 7.25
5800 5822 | 6.864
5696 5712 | 6.054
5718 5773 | 6.367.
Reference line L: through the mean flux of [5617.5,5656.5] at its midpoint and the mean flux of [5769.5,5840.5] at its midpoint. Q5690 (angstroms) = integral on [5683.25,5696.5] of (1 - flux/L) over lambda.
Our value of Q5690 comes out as 2.0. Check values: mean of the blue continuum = 7.52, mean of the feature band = 6.36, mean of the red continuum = 7.43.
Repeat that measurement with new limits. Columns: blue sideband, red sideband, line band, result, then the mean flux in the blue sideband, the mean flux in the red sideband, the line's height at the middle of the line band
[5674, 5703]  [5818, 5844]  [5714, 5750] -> -4.5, 6.64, 7.07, 6.77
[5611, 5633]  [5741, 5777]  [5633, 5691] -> 4.7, 7.69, 7.68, 7.69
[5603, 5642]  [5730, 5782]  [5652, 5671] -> 1.0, 7.73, 7.78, 7.74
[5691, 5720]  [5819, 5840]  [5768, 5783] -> -1.8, 6.75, 6.9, 6.84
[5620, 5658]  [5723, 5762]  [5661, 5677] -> 1.1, 7.53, 7.8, 7.6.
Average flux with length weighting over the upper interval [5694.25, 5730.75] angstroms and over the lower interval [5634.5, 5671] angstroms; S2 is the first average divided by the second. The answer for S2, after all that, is 1.0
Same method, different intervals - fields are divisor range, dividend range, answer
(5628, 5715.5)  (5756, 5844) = 1.06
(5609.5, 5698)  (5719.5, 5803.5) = 1.08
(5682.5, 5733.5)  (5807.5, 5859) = 1.03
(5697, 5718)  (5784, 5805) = 1.12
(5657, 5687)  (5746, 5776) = 1.10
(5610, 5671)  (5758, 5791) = 1.04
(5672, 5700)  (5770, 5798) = 1.17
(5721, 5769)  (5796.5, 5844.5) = 0.93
